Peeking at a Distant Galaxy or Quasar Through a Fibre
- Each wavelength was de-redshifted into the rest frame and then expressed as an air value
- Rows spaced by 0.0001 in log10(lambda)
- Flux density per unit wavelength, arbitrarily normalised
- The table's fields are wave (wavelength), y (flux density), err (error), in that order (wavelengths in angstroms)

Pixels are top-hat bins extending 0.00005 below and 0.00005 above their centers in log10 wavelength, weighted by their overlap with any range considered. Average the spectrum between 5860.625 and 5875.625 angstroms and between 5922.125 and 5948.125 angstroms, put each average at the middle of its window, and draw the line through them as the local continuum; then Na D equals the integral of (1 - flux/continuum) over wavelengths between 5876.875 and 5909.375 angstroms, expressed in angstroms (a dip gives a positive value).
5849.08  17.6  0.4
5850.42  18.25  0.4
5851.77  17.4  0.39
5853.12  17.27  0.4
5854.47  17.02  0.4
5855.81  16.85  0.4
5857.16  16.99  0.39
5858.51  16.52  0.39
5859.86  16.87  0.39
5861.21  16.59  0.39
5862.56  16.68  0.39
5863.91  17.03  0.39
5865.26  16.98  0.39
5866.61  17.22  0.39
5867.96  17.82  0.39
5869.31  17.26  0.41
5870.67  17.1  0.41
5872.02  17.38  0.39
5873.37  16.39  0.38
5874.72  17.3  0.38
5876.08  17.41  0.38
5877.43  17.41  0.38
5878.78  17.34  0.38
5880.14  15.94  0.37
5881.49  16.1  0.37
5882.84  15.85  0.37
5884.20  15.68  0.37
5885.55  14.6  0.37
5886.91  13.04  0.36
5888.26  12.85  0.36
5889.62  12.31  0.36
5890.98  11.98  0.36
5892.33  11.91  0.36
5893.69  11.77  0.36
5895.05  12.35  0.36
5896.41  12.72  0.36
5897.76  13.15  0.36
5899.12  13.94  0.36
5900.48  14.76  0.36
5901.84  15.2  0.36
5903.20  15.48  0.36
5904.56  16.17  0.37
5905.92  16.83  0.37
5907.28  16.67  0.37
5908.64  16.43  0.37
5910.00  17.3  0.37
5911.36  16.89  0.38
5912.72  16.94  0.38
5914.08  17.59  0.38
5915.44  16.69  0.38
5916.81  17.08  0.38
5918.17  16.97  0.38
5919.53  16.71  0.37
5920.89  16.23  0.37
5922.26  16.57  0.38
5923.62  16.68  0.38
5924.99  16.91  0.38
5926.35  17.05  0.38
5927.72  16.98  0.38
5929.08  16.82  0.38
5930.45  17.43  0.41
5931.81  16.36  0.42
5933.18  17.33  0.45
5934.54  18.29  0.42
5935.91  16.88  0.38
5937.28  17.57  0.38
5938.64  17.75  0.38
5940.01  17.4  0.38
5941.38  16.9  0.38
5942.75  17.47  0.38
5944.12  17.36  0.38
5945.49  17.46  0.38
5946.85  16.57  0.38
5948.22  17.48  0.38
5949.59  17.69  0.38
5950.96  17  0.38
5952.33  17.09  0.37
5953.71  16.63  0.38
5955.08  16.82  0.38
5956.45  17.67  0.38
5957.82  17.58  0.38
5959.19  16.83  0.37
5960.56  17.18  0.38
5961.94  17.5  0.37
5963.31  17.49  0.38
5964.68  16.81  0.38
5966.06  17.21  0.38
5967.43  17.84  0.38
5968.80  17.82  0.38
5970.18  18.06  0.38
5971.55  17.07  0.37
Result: 4.8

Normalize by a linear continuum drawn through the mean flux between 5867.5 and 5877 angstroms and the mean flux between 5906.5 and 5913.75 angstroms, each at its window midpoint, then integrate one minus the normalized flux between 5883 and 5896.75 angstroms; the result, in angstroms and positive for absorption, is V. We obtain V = 3.2 angstroms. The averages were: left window 17.2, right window 16.9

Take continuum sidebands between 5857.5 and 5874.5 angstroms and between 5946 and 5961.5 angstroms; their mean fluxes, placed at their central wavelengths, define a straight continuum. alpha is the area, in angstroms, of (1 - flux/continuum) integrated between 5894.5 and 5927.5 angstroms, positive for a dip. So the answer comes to 2.1 angstroms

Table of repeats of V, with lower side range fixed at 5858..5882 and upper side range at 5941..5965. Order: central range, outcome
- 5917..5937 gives 0.2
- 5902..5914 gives 0.4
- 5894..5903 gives 1.8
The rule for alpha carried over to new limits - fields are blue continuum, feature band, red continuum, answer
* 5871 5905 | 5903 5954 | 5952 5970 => -2.68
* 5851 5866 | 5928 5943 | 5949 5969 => -0.08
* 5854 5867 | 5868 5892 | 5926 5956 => 1.85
